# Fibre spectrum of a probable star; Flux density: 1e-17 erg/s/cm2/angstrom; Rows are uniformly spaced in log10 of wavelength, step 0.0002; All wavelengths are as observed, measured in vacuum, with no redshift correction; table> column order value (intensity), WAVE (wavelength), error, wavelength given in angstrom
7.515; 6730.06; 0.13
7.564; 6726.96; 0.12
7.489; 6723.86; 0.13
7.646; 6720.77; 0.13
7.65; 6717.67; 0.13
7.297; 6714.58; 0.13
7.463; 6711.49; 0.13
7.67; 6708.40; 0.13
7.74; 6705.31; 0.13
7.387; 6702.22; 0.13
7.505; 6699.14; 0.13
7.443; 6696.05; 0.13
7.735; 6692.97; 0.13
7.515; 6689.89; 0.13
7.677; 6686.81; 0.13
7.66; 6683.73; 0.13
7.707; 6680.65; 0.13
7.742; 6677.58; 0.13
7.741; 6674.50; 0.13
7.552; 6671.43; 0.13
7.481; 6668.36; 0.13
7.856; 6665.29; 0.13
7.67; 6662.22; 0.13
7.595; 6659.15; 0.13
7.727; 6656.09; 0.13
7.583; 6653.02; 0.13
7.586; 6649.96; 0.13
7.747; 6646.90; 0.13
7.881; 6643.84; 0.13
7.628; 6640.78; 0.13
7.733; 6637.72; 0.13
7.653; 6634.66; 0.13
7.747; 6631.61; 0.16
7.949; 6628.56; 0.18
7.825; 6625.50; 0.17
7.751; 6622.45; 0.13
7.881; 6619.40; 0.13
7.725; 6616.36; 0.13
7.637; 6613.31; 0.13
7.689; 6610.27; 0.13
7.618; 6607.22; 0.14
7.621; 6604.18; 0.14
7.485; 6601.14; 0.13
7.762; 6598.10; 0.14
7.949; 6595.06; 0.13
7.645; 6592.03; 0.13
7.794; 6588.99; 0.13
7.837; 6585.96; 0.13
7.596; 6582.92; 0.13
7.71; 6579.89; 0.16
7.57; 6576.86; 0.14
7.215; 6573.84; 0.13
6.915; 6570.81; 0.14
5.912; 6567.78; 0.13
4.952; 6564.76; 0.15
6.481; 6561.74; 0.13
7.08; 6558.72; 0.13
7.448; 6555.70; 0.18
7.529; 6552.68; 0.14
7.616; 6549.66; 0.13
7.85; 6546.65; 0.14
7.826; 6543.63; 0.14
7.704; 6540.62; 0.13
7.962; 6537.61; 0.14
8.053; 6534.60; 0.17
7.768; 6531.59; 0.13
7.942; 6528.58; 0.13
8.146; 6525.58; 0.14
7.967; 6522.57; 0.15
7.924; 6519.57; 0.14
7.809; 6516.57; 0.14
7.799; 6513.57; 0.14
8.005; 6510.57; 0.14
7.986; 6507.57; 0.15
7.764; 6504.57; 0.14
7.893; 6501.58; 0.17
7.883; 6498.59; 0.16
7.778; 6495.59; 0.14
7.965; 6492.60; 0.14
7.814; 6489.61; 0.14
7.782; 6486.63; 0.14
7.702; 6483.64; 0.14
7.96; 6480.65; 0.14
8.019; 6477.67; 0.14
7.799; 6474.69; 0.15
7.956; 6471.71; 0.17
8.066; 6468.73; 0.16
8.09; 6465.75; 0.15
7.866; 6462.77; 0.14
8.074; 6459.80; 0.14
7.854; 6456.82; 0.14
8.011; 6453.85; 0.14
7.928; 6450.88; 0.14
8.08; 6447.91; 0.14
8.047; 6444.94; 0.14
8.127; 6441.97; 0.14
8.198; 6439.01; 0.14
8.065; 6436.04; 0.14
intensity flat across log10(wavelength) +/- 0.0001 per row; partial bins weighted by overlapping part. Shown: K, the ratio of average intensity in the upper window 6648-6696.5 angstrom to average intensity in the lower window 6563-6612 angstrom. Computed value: 1.04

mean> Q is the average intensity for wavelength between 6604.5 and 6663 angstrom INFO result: 7.72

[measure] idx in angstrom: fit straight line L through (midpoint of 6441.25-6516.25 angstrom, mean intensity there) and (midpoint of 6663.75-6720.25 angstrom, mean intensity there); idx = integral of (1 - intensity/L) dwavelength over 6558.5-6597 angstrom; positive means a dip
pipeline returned 3.2 angstrom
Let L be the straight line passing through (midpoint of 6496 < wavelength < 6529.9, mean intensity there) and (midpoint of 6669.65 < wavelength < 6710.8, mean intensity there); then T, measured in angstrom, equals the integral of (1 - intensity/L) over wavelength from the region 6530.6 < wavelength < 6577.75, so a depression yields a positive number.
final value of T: 3.7 angstrom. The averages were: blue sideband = 7.91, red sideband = 7.62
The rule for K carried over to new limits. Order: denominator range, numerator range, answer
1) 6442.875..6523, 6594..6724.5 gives 0.97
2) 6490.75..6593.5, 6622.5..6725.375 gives 1.01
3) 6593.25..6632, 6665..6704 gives 0.98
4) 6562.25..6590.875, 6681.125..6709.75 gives 1.08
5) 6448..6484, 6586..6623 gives 0.97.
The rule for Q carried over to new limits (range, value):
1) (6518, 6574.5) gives 7.39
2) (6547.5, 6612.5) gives 7.32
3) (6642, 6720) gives 7.62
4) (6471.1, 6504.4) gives 7.86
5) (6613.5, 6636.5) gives 7.78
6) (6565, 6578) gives 6.7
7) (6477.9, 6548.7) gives 7.88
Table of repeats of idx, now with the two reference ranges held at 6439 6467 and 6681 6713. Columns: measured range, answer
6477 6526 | 0.3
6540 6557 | 0.4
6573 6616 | 0.6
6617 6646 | -0.3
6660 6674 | 0.0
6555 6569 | 2.7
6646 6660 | 0.0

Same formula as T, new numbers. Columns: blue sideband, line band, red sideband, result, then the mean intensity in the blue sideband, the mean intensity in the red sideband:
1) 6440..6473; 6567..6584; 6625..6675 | 1.4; 8.01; 7.7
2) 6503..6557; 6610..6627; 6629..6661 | -0.1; 7.84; 7.7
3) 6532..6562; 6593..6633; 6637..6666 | -0.4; 7.61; 7.69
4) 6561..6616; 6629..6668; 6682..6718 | -1.3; 7.32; 7.56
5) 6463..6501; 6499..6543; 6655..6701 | -0.3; 7.9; 7.64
